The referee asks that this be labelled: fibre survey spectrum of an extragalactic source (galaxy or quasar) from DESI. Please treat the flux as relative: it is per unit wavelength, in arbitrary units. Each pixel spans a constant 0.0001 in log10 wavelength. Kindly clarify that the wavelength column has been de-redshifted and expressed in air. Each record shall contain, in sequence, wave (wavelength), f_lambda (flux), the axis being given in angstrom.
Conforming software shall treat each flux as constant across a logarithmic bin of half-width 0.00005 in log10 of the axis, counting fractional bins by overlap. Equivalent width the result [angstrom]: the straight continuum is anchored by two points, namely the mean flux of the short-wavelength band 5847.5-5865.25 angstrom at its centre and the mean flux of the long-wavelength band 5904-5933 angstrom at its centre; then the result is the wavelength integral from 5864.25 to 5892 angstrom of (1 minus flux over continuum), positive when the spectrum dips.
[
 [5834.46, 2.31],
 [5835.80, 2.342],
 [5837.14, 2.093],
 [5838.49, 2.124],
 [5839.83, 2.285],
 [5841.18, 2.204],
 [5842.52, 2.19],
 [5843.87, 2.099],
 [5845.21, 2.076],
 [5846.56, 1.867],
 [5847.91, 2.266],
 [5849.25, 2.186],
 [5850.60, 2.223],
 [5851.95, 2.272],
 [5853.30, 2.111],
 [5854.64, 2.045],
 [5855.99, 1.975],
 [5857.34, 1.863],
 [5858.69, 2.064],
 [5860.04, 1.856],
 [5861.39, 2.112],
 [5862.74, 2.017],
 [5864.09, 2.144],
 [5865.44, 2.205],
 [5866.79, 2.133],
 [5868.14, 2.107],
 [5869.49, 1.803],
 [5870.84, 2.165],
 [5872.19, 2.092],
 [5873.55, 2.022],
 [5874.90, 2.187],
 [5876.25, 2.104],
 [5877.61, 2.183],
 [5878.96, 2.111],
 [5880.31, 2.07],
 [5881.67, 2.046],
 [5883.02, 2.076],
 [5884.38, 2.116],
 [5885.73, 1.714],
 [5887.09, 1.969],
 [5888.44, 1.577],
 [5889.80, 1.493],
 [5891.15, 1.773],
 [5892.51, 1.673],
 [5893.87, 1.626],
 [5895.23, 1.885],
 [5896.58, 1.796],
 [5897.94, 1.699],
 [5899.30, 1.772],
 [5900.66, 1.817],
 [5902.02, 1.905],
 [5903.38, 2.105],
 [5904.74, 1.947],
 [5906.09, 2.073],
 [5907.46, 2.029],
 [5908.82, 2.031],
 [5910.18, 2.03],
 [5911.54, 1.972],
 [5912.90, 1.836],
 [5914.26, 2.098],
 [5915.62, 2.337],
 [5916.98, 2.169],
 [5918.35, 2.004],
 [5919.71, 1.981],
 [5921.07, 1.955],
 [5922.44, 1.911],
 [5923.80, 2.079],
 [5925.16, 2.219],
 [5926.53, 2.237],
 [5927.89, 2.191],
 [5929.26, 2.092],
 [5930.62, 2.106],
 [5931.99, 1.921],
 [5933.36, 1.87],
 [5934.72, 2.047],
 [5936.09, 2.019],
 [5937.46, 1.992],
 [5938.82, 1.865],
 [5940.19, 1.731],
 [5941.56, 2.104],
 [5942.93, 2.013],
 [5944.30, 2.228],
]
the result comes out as 1.1 angstrom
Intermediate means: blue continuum 2.09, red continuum 2.06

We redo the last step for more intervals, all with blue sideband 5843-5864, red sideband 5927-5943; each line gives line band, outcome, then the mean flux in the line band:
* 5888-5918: 1.9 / 1.9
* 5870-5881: -0.3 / 2.11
